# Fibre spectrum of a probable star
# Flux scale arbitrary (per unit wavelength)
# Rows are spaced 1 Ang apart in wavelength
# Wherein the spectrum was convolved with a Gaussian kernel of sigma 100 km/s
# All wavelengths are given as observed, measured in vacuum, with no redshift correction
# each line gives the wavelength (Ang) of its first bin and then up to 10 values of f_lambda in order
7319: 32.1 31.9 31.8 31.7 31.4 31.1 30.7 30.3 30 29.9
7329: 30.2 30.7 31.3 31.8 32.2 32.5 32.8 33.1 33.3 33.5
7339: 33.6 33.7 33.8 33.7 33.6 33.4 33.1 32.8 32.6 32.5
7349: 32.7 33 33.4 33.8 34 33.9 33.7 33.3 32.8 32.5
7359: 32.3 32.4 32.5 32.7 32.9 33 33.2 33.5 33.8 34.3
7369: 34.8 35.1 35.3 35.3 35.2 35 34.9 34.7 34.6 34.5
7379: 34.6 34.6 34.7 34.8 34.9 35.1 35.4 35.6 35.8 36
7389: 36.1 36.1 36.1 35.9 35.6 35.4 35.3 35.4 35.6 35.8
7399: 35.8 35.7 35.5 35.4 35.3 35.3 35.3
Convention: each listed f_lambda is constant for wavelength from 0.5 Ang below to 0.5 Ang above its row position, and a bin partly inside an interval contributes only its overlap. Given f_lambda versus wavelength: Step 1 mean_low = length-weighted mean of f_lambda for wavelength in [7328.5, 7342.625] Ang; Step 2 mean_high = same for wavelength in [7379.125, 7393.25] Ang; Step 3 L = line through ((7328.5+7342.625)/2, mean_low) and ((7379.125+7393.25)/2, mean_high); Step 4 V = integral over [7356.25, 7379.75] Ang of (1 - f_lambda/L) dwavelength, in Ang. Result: 0.4 Ang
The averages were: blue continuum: 32.6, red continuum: 35.5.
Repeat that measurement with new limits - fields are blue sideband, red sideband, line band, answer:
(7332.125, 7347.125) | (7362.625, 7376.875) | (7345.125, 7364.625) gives 0.5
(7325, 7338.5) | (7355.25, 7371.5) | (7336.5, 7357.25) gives -0.6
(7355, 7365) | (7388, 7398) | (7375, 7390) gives -0.1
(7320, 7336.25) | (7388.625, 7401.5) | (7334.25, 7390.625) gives -0.7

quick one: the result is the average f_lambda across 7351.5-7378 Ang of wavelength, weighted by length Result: 33.8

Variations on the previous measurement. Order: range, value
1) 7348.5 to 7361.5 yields 33.1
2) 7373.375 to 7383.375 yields 34.7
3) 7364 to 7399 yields 35.1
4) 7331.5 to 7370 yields 33.2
